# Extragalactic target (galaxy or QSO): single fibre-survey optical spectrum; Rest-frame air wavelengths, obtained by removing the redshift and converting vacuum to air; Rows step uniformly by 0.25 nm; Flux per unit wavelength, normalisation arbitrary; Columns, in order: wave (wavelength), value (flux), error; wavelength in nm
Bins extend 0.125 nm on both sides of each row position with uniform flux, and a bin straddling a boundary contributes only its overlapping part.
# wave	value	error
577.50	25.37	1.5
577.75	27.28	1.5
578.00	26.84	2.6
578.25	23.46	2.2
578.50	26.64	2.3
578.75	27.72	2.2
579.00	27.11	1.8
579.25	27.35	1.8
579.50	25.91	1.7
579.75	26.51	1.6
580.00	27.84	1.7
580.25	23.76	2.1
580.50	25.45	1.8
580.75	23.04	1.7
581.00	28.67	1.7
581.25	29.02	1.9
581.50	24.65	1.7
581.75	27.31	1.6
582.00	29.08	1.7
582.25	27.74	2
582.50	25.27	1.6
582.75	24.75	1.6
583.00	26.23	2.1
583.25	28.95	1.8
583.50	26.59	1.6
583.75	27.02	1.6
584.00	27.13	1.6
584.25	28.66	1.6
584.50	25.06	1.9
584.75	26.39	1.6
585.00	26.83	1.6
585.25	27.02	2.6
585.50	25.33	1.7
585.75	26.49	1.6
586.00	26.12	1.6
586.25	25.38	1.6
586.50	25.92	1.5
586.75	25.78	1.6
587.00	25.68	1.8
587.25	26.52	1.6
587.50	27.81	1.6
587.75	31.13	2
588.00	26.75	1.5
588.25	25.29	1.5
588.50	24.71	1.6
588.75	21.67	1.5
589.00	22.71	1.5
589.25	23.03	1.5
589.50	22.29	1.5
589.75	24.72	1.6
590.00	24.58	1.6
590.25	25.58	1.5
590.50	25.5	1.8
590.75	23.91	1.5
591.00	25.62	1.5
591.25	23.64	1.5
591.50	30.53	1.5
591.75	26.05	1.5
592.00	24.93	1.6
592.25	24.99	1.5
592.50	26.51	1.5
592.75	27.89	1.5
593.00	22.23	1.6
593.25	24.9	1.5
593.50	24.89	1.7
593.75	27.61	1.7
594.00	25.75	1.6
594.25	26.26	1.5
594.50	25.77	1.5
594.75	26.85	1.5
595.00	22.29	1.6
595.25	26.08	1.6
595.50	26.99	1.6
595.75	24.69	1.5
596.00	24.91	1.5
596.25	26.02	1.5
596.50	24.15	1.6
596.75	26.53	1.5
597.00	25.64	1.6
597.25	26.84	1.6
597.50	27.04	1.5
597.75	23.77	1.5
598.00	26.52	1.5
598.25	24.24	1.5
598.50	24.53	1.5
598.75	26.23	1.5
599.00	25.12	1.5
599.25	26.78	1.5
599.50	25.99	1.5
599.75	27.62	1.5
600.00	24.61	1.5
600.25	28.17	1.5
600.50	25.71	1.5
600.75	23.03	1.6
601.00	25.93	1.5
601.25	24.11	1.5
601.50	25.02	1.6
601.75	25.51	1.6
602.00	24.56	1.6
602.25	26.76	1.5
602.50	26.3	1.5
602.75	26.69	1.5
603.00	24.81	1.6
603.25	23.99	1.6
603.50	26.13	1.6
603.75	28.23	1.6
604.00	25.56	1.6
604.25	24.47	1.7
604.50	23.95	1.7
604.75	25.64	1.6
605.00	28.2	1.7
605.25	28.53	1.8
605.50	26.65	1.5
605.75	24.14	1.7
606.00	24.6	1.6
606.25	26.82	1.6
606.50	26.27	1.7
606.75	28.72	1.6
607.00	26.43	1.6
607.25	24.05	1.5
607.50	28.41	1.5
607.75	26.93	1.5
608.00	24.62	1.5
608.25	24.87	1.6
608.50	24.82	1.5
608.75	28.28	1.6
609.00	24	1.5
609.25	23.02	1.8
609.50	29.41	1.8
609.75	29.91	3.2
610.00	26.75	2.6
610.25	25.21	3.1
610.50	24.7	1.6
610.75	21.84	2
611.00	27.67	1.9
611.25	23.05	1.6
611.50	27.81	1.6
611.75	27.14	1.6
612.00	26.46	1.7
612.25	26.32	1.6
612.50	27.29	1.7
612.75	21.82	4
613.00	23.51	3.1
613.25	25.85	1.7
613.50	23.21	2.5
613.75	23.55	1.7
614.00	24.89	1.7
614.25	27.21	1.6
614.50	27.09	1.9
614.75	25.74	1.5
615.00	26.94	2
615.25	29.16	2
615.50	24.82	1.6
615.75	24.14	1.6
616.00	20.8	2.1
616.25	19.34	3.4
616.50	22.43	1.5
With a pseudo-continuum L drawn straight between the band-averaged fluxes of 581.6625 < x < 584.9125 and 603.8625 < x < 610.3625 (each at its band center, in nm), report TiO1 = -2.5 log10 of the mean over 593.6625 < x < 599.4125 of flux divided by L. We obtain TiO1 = 0.03 mag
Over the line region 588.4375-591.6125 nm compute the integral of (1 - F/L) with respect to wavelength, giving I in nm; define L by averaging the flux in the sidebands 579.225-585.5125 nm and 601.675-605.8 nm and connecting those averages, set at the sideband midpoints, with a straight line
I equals 0.23 nm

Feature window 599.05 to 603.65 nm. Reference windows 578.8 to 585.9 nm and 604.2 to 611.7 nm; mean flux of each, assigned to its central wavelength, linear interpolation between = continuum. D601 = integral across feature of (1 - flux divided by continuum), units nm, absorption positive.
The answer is 0.09 nm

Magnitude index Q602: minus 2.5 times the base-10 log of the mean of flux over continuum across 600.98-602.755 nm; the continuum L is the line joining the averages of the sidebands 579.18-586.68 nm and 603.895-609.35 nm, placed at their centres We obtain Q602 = 0.02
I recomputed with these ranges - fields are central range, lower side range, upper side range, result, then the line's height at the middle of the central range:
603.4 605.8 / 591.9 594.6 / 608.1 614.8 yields -0.06 nm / 25.6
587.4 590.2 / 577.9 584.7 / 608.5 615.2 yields 0.15 nm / 26.4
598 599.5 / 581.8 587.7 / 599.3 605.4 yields 0.03 nm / 26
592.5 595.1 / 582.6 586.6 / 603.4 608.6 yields 0.08 nm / 26.3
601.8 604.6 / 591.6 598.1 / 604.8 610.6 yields 0.05 nm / 26.1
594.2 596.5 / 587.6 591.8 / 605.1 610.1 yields 0.01 nm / 25.5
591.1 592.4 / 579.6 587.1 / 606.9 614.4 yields 0.01 nm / 26.2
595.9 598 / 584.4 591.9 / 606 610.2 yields 0.02 nm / 25.9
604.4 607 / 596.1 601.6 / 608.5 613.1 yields -0.07 nm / 25.7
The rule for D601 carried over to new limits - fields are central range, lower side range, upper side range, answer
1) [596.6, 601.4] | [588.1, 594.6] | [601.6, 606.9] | -0.012 nm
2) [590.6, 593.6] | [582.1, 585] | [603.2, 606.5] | 0.104 nm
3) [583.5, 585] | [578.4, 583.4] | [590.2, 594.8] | -0.025 nm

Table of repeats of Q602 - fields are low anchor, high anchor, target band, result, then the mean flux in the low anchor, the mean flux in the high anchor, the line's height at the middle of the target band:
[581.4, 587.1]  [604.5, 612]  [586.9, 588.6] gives -0.018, 26.5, 26.1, 26.5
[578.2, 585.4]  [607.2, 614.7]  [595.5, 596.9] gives 0.031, 26.6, 25.7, 26.2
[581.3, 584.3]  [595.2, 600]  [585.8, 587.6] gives 0.019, 27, 25.7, 26.6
